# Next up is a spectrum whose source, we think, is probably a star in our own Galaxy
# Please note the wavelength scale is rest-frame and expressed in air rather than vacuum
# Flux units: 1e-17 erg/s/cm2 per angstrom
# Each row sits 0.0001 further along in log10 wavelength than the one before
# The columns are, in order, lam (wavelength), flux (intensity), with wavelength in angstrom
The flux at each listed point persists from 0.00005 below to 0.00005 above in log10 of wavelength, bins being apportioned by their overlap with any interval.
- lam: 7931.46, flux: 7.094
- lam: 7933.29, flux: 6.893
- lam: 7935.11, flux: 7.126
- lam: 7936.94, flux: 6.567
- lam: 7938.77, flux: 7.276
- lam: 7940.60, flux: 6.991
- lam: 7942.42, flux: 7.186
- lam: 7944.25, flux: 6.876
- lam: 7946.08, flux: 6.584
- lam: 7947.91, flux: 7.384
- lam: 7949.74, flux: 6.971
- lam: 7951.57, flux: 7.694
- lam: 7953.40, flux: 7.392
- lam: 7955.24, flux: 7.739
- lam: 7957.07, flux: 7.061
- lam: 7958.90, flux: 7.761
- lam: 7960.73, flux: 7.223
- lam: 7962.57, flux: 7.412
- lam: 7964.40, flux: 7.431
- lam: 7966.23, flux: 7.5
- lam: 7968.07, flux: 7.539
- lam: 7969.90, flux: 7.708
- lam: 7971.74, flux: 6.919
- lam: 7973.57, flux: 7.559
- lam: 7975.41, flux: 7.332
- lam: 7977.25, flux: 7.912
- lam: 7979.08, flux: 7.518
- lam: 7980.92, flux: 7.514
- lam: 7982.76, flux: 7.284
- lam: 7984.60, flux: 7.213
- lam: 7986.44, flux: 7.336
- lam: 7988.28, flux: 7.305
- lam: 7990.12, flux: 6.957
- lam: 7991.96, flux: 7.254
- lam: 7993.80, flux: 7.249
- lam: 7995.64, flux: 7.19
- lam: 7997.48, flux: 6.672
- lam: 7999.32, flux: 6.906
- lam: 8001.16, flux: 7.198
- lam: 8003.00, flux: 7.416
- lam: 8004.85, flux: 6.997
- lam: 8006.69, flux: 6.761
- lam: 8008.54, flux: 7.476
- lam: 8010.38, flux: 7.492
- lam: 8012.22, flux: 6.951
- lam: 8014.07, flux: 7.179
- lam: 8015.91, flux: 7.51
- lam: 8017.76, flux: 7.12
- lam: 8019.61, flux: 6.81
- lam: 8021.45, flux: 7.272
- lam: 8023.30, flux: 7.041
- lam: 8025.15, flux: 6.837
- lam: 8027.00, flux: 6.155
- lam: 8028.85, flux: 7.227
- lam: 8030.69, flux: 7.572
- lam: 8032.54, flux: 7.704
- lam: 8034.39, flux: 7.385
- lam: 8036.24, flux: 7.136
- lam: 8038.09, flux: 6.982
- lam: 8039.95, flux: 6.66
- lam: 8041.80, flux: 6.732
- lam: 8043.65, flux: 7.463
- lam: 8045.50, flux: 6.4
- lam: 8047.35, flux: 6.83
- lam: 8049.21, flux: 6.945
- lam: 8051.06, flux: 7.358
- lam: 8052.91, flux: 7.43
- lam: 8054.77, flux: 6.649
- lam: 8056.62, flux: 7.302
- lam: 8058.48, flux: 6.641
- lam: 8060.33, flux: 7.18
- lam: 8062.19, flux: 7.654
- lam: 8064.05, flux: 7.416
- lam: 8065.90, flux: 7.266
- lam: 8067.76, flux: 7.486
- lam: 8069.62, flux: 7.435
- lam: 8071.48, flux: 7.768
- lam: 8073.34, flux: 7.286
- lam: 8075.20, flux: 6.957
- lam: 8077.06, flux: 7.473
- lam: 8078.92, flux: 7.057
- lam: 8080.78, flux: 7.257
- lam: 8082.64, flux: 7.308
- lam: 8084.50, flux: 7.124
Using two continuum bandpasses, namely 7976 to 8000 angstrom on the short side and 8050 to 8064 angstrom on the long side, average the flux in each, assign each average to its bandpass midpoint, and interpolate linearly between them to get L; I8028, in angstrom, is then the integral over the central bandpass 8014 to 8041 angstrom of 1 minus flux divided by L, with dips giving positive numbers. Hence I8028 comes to 0.4 angstrom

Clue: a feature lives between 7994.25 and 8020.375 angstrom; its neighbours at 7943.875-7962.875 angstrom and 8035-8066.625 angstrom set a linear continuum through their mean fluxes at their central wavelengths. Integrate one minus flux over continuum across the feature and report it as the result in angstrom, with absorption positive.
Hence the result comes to 0.1 angstrom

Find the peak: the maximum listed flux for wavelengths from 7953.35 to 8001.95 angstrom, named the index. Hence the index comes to 7.912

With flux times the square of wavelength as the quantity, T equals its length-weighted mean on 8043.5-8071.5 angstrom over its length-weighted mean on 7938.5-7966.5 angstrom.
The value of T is 1.01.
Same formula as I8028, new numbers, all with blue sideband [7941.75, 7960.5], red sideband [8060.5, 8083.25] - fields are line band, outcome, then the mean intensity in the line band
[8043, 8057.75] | 0.61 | 7.03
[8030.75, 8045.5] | 0.40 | 7.13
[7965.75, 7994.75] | -0.37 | 7.38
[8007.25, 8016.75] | 0.02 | 7.3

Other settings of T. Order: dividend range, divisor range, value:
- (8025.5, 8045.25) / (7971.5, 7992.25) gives 0.97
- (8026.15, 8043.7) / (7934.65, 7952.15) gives 1.03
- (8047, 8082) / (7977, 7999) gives 1.02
